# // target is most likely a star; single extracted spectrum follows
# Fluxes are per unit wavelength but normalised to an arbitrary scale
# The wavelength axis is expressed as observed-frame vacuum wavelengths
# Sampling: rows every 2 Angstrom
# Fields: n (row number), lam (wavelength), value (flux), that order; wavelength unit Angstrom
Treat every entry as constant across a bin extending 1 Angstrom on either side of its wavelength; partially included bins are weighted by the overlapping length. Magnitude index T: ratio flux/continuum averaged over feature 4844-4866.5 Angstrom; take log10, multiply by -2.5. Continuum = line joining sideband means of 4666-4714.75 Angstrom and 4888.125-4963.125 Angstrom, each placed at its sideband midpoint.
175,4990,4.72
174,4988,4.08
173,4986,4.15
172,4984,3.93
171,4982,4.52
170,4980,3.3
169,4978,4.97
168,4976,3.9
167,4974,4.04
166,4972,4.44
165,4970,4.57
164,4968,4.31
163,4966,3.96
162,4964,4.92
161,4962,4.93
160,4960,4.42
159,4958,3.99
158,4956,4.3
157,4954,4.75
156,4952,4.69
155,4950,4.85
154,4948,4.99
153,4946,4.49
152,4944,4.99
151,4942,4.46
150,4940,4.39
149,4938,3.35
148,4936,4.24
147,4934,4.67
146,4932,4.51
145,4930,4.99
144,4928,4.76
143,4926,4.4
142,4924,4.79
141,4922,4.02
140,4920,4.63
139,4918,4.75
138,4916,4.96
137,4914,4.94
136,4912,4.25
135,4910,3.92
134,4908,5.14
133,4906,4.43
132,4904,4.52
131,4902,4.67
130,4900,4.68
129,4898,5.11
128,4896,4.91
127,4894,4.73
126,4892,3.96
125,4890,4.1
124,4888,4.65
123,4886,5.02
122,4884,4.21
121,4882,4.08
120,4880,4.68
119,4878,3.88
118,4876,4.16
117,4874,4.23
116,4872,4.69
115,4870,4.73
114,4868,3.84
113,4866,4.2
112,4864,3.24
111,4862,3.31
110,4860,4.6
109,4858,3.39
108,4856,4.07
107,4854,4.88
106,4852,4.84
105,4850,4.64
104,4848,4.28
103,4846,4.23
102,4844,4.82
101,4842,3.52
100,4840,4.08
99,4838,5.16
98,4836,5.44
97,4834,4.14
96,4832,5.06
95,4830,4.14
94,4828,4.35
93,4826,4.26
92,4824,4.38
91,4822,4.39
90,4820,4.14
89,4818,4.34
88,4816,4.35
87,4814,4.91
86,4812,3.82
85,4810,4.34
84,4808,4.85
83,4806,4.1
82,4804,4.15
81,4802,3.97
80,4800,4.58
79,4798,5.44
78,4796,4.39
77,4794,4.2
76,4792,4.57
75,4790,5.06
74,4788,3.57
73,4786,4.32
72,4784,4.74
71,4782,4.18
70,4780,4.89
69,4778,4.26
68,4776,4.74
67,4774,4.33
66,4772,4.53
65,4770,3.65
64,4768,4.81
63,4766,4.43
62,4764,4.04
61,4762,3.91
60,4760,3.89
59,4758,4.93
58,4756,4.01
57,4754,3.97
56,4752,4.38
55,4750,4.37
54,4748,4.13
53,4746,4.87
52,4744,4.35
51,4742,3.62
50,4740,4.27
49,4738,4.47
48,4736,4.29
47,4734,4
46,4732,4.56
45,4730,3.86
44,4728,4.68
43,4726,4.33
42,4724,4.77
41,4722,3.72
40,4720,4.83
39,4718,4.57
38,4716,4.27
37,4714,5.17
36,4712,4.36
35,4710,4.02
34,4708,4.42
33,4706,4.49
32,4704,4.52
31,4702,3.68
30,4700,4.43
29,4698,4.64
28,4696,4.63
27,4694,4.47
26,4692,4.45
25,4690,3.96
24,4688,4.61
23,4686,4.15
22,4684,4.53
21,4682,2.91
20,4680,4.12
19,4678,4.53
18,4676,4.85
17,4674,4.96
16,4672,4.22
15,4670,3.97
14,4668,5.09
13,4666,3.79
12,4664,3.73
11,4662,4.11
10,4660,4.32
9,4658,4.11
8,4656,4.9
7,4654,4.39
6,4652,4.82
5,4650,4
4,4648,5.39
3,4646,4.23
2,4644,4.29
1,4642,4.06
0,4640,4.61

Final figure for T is 0.08 mag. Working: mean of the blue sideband 4.37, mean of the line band 4.18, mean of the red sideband 4.56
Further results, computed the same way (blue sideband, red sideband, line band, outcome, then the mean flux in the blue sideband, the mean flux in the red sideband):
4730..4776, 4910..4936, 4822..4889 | 0.03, 4.27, 4.6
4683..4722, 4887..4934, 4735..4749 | 0.04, 4.41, 4.6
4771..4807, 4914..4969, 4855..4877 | 0.12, 4.45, 4.54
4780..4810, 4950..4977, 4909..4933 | -0.04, 4.45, 4.42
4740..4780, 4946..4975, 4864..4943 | 0.00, 4.29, 4.51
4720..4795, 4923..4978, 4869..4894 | 0.01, 4.32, 4.49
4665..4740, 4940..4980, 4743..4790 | 0.01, 4.36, 4.49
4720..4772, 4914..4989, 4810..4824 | 0.00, 4.27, 4.45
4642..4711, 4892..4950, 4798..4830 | 0.03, 4.34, 4.59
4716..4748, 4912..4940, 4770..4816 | -0.01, 4.34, 4.52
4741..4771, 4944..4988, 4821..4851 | -0.04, 4.22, 4.41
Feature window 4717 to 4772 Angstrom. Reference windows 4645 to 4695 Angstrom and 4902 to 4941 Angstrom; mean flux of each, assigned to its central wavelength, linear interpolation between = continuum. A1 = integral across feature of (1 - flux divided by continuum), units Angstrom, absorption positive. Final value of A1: 1.3 Angstrom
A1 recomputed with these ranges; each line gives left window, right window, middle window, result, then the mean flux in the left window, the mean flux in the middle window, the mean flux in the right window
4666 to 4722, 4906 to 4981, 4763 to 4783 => 0.1 Angstrom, 4.38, 4.39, 4.49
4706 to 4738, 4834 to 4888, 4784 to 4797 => -0.1 Angstrom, 4.4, 4.38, 4.32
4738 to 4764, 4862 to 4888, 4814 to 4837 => -1.3 Angstrom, 4.23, 4.47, 4.23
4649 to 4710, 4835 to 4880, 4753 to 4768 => 0.3 Angstrom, 4.32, 4.21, 4.29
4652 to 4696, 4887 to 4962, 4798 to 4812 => 0.2 Angstrom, 4.31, 4.37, 4.56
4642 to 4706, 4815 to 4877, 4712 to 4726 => -0.6 Angstrom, 4.35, 4.52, 4.32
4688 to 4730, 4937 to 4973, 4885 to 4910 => -0.9 Angstrom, 4.41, 4.63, 4.49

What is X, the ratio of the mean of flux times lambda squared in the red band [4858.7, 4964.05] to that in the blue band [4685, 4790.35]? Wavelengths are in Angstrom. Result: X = 1.10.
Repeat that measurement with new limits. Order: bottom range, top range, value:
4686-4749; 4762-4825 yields 1.04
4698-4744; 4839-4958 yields 1.10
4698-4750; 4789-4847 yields 1.06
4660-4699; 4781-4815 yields 1.08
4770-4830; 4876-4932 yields 1.08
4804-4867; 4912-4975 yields 1.09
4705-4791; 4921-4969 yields 1.12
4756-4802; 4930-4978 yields 1.09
